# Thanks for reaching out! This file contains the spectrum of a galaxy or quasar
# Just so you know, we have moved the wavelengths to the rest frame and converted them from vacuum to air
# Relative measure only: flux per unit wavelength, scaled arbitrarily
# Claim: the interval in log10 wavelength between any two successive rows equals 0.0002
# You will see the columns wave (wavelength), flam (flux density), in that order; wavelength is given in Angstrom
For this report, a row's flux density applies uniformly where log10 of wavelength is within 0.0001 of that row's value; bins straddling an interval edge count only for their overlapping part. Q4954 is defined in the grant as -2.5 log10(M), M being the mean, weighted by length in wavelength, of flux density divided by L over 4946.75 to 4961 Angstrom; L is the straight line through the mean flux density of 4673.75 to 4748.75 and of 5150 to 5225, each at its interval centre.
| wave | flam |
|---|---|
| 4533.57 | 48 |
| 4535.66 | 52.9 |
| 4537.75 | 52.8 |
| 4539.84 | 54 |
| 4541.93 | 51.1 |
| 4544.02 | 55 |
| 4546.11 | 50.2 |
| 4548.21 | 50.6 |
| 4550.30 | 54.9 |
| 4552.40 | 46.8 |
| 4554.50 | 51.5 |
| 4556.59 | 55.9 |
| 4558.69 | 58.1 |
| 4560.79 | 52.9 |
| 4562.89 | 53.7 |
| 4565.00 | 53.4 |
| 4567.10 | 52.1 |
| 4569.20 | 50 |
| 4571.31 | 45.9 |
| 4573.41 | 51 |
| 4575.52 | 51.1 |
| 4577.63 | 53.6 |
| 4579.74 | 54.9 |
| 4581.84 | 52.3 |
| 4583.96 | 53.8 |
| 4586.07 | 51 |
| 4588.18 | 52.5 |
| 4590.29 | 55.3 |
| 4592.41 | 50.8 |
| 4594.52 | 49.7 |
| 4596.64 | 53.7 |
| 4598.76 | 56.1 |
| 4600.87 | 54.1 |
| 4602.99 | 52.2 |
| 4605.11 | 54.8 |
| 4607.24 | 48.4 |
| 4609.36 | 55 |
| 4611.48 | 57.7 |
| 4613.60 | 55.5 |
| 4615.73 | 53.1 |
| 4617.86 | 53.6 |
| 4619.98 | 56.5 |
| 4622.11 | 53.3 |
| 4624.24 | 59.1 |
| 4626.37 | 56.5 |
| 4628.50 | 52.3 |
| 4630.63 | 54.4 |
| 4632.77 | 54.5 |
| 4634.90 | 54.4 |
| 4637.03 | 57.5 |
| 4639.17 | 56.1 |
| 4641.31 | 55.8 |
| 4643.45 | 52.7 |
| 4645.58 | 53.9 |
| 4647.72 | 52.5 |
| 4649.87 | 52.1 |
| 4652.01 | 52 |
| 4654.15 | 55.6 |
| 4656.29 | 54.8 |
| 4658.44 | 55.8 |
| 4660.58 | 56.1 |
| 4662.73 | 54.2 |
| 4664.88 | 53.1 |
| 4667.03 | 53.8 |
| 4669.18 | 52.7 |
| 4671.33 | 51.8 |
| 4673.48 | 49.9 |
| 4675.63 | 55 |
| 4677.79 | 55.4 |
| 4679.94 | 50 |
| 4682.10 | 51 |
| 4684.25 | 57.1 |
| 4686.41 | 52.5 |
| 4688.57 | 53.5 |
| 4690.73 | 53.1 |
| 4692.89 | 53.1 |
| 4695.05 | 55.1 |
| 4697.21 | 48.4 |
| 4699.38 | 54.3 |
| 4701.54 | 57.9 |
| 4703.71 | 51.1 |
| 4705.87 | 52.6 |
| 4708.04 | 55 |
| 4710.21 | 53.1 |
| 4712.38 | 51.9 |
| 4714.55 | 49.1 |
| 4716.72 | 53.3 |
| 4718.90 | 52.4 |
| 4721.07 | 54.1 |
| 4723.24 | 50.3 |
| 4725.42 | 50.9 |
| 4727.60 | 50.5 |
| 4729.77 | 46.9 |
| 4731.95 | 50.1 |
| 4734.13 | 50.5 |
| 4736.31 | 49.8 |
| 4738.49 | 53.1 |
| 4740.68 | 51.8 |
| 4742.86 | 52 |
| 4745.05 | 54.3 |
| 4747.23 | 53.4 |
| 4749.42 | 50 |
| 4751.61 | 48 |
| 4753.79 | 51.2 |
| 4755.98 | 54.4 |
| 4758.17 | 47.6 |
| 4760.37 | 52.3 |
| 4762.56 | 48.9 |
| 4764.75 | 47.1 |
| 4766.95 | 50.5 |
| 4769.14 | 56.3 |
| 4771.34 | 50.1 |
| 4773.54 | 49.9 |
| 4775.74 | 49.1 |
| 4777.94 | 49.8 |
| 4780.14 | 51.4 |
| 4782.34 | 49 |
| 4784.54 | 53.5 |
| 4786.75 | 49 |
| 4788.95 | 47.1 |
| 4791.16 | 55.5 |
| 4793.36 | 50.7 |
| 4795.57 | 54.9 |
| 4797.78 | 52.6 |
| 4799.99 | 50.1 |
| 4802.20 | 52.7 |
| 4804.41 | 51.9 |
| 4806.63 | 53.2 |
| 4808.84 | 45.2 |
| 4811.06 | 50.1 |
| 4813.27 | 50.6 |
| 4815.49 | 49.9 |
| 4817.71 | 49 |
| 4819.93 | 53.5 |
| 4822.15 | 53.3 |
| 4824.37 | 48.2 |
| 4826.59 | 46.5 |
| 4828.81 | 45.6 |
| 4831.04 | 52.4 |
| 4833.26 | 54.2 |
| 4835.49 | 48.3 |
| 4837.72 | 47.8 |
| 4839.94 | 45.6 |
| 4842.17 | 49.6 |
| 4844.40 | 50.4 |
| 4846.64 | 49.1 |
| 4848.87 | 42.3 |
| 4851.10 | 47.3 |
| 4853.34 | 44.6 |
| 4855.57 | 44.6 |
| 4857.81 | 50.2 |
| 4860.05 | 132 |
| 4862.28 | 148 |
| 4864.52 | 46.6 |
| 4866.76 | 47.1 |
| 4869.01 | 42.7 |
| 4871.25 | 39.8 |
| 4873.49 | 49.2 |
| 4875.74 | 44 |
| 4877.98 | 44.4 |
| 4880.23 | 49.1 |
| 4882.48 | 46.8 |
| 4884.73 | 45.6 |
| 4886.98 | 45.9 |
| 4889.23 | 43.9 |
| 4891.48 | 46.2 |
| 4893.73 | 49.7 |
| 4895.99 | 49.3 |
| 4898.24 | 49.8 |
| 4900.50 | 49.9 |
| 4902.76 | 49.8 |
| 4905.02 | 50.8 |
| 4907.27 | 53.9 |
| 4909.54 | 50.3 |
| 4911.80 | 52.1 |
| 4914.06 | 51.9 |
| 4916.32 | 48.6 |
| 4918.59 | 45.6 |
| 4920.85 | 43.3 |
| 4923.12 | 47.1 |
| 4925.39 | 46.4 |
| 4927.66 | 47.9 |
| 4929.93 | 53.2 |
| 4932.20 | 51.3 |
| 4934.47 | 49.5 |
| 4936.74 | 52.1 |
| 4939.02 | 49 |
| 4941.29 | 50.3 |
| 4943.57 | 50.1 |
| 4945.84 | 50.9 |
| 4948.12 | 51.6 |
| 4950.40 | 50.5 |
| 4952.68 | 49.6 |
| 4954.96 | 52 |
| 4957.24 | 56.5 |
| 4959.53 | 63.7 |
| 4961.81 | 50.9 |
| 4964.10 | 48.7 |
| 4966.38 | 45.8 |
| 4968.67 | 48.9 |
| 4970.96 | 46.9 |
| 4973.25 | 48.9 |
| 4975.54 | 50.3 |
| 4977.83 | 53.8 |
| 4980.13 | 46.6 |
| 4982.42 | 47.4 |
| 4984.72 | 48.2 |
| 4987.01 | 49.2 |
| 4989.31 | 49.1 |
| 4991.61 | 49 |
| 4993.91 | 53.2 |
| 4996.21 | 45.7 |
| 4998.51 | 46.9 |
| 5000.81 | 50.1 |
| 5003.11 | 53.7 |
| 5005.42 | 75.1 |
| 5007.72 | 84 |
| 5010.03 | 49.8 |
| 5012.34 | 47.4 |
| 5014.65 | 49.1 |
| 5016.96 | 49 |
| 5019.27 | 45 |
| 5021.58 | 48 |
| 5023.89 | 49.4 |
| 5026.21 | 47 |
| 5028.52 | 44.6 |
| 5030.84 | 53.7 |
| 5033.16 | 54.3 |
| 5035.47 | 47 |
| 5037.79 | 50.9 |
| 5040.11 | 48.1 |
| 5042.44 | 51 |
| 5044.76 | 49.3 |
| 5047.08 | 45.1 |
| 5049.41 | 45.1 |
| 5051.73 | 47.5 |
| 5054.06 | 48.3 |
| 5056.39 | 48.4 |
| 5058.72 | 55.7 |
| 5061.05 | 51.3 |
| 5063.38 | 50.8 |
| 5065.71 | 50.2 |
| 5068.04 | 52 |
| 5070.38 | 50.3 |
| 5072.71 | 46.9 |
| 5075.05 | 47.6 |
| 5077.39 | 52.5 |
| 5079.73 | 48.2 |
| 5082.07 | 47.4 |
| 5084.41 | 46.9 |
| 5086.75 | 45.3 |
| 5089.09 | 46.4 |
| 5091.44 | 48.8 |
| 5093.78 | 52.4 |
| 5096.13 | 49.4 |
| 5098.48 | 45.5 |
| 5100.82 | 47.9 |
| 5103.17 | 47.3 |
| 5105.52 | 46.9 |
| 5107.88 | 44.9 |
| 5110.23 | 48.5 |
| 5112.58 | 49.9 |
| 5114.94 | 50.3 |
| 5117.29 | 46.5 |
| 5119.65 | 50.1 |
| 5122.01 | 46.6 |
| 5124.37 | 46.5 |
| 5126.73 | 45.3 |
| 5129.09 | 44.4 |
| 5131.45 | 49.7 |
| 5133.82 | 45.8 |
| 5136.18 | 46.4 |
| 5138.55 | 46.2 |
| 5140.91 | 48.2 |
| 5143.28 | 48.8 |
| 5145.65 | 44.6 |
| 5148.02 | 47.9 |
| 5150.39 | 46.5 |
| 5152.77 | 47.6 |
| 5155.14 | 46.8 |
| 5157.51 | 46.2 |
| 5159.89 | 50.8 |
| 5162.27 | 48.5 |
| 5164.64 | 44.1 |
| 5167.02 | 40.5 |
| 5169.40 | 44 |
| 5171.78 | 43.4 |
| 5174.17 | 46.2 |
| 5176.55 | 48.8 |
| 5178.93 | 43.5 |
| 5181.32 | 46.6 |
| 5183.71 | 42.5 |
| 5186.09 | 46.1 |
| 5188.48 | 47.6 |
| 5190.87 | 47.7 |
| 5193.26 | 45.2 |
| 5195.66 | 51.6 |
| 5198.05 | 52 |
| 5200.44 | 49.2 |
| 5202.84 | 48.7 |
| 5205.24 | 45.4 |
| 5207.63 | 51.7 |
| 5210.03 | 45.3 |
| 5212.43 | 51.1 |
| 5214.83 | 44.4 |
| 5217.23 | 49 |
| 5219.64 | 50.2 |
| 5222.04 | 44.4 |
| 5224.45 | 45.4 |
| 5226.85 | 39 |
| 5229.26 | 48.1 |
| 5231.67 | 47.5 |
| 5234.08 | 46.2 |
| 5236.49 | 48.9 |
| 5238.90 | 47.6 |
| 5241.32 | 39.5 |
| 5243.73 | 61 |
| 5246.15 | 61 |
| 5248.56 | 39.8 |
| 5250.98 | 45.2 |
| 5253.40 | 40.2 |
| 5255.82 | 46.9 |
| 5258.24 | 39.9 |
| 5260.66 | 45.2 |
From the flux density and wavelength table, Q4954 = -0.09 mag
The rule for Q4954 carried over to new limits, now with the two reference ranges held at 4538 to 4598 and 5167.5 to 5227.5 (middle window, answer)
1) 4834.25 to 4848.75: 0.04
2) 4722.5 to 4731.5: 0.03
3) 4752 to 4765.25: 0.01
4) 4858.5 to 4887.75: -0.21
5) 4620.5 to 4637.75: -0.07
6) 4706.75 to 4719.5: -0.03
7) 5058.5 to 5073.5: -0.06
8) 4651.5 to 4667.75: -0.06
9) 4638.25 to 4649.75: -0.05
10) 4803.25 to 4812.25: 0.00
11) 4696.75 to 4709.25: -0.05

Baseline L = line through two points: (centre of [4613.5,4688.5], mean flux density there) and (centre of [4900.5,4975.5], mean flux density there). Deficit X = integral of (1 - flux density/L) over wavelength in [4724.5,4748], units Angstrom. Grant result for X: 0.8 Angstrom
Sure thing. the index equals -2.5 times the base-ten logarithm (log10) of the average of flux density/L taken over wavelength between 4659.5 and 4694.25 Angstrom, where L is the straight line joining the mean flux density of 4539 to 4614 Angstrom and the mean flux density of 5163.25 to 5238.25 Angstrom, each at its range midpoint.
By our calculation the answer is -0.032 mag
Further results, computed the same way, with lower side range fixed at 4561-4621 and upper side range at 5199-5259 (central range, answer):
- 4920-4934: 0.03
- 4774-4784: 0.02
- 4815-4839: 0.02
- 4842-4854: 0.08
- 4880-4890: 0.09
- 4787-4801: -0.01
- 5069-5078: -0.01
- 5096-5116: 0.01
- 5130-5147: 0.02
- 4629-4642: -0.06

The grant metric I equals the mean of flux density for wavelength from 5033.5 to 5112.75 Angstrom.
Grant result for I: 48.7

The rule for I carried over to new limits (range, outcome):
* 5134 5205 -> 46.7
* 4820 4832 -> 49.5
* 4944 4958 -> 51.7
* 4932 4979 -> 51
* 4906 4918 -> 51.1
